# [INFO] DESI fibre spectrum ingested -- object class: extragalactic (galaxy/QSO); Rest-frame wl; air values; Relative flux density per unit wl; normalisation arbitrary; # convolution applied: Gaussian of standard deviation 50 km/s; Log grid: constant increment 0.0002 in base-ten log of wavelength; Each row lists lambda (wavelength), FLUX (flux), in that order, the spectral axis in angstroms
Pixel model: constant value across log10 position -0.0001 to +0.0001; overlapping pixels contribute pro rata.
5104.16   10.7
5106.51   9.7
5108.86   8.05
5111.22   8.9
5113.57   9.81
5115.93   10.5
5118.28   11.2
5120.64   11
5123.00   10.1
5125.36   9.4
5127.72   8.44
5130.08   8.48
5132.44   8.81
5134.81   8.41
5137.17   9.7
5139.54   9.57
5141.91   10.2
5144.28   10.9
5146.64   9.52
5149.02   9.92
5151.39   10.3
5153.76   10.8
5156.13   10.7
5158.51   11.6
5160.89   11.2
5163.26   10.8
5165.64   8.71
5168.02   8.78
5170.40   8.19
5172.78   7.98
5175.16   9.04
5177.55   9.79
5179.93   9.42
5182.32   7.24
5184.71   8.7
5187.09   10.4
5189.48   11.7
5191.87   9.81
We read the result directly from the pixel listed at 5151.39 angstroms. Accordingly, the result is 10.3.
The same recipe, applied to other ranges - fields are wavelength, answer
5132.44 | 8.81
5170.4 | 8.19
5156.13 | 10.7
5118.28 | 11.2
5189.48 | 11.7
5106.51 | 9.7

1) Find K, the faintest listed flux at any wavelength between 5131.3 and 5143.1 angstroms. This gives 8.41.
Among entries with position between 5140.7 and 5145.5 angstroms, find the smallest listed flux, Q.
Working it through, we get 10.2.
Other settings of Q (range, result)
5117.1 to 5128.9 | 8.44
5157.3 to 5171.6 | 8.19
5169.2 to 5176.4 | 7.98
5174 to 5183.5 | 7.24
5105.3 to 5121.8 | 8.05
